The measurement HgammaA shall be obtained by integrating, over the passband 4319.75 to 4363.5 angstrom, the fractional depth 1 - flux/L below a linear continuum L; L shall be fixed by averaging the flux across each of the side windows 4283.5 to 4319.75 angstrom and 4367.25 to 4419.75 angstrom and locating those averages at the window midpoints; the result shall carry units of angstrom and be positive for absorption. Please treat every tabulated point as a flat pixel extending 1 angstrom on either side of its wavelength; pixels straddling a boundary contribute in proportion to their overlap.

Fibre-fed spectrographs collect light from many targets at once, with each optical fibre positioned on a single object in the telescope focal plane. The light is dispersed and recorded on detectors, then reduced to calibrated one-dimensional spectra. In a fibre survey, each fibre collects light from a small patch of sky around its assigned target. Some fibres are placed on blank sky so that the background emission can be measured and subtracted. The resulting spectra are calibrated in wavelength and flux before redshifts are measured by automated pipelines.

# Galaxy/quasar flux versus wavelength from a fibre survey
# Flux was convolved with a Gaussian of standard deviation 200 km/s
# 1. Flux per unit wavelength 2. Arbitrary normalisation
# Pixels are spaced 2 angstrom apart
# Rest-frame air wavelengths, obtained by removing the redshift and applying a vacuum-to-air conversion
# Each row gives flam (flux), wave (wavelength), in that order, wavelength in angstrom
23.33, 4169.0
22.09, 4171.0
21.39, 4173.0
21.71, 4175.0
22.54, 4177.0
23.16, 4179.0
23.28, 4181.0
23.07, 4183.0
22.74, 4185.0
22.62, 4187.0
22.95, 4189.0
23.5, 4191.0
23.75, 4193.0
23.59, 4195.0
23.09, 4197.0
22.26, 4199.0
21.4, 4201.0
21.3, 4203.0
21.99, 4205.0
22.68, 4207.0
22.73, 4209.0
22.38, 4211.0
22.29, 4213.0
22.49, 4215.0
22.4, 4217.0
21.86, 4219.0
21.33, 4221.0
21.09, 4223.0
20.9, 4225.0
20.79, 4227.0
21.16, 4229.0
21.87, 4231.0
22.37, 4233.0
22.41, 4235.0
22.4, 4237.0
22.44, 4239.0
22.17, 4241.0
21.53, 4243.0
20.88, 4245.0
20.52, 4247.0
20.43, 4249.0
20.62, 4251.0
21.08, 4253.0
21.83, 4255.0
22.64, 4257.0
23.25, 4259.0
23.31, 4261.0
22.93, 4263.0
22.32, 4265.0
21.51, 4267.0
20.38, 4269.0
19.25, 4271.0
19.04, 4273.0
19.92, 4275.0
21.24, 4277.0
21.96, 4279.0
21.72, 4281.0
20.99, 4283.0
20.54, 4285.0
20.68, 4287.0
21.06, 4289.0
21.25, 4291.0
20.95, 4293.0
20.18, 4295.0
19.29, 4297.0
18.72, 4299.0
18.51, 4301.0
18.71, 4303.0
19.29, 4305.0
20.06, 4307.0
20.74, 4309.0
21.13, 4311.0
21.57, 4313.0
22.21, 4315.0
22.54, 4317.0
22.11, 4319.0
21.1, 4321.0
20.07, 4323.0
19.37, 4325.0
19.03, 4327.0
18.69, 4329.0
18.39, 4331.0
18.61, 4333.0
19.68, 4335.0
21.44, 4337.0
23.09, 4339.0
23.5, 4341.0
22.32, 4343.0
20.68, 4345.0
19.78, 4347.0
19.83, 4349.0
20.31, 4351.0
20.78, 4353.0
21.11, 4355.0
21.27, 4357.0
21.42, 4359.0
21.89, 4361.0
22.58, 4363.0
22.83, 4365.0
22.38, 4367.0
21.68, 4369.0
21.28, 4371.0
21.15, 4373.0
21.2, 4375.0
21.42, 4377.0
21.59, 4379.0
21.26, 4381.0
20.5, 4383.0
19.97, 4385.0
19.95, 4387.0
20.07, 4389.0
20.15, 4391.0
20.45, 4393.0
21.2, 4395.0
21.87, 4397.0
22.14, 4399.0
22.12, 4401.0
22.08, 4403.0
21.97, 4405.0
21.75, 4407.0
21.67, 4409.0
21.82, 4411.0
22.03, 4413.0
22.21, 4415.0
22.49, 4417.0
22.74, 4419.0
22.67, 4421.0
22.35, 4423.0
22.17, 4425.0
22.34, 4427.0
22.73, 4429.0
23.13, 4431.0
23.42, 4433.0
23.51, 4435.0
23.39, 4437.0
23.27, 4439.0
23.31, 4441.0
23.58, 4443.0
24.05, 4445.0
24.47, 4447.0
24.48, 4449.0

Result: 0.5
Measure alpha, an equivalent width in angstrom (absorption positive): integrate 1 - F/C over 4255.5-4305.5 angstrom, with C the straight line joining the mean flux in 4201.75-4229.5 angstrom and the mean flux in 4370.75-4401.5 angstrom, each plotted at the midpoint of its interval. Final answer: 1.63 angstrom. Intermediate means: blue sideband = 21.8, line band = 20.8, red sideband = 21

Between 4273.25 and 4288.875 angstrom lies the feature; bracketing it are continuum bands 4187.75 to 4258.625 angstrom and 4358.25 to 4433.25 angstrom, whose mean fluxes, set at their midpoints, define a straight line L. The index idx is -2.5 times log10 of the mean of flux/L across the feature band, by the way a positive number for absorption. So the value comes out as 0.05 mag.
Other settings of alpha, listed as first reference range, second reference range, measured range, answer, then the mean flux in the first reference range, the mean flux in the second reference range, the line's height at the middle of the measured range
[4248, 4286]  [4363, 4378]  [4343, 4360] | 0.73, 21.3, 21.8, 21.7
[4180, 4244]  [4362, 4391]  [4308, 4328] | 0.57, 22.3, 21.2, 21.6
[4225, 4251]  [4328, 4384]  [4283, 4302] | 1.02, 21.5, 21.1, 21.3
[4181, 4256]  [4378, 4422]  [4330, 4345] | 0.48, 22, 21.5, 21.7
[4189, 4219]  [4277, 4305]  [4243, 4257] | 0.21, 22.6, 20.3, 21.4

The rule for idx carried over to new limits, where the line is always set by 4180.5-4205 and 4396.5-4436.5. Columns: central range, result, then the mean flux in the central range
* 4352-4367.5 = 0.03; 21.8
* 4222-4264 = 0.05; 21.7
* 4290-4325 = 0.11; 20.5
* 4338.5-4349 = 0.04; 21.6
